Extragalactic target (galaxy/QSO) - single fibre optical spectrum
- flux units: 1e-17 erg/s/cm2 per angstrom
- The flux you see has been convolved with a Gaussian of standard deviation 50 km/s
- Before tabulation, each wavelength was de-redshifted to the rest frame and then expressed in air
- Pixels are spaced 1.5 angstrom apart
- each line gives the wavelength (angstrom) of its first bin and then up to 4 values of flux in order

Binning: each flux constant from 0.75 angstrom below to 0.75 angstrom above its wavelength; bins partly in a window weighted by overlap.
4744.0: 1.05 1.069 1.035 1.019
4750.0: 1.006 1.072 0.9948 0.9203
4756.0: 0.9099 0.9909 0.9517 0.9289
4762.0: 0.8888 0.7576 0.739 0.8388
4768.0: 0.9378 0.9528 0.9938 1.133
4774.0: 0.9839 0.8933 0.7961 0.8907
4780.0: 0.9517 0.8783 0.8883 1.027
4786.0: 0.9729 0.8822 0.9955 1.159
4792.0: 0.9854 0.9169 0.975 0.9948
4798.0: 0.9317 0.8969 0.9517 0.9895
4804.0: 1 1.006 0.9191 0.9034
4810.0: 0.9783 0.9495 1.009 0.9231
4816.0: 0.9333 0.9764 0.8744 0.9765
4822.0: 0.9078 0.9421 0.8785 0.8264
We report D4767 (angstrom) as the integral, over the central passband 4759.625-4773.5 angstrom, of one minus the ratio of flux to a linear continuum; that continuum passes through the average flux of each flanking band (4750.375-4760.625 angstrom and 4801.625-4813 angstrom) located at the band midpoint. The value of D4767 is 0.86 angstrom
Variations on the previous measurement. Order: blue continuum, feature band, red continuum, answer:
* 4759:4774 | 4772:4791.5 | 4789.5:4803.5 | -0.2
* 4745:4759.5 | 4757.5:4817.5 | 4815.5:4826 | 1.0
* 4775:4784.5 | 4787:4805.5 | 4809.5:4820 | -1.1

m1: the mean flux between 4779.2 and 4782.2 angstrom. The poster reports 0.915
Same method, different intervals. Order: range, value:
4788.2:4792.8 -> 1.04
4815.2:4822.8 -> 0.934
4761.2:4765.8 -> 0.797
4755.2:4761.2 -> 0.945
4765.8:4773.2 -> 0.971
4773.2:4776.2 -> 0.943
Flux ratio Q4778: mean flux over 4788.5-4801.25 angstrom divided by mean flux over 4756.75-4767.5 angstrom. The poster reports 1.1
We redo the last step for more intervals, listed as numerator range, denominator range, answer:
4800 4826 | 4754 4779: 1.04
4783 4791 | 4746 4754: 0.97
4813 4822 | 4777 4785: 1.03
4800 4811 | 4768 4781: 1.02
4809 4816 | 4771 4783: 1.03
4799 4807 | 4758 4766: 1.13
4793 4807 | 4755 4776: 1.04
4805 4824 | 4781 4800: 0.98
